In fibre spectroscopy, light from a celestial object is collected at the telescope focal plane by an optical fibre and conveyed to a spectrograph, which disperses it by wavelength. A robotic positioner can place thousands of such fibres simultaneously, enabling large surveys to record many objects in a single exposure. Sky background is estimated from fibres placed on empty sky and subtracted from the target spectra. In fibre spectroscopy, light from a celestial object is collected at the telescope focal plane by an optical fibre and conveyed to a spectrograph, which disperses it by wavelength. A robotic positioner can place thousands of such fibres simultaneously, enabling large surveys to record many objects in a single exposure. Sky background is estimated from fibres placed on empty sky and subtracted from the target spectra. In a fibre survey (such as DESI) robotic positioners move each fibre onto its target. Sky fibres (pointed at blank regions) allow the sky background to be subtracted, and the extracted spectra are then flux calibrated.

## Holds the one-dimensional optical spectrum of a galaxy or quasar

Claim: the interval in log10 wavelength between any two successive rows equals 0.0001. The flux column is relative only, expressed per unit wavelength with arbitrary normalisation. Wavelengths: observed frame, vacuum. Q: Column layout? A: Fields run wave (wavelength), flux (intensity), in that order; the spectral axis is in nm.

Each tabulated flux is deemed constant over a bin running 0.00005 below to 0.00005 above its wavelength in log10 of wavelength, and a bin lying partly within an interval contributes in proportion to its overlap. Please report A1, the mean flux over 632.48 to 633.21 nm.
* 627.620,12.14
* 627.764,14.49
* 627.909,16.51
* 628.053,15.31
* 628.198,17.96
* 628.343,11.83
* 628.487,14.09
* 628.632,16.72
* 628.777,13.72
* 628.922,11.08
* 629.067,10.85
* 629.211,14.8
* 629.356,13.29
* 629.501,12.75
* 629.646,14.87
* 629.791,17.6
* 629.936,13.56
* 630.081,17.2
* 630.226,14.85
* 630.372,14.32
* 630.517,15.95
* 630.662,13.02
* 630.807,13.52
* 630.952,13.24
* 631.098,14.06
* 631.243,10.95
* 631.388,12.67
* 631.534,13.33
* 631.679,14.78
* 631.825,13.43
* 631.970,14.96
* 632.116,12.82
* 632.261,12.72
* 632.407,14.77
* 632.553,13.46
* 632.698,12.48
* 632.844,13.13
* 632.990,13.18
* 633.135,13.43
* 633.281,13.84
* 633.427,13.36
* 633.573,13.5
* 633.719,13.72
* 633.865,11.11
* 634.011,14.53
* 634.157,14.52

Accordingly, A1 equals 13.1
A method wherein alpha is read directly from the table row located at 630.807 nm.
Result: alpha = 13.52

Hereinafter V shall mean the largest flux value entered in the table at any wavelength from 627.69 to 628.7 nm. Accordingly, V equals 17.96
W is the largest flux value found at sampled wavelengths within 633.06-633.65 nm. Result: 13.84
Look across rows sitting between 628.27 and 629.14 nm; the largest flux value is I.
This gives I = 16.72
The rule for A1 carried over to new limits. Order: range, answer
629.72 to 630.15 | 16.1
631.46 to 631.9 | 13.8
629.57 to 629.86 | 16.2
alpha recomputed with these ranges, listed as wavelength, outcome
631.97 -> 14.96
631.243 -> 10.95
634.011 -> 14.53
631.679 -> 14.78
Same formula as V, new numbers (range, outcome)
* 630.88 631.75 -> 14.78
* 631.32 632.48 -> 14.96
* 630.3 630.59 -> 15.95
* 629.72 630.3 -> 17.6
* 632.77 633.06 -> 13.18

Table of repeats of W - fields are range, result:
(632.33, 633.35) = 14.77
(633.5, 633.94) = 13.72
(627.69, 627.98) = 16.51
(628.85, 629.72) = 14.87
